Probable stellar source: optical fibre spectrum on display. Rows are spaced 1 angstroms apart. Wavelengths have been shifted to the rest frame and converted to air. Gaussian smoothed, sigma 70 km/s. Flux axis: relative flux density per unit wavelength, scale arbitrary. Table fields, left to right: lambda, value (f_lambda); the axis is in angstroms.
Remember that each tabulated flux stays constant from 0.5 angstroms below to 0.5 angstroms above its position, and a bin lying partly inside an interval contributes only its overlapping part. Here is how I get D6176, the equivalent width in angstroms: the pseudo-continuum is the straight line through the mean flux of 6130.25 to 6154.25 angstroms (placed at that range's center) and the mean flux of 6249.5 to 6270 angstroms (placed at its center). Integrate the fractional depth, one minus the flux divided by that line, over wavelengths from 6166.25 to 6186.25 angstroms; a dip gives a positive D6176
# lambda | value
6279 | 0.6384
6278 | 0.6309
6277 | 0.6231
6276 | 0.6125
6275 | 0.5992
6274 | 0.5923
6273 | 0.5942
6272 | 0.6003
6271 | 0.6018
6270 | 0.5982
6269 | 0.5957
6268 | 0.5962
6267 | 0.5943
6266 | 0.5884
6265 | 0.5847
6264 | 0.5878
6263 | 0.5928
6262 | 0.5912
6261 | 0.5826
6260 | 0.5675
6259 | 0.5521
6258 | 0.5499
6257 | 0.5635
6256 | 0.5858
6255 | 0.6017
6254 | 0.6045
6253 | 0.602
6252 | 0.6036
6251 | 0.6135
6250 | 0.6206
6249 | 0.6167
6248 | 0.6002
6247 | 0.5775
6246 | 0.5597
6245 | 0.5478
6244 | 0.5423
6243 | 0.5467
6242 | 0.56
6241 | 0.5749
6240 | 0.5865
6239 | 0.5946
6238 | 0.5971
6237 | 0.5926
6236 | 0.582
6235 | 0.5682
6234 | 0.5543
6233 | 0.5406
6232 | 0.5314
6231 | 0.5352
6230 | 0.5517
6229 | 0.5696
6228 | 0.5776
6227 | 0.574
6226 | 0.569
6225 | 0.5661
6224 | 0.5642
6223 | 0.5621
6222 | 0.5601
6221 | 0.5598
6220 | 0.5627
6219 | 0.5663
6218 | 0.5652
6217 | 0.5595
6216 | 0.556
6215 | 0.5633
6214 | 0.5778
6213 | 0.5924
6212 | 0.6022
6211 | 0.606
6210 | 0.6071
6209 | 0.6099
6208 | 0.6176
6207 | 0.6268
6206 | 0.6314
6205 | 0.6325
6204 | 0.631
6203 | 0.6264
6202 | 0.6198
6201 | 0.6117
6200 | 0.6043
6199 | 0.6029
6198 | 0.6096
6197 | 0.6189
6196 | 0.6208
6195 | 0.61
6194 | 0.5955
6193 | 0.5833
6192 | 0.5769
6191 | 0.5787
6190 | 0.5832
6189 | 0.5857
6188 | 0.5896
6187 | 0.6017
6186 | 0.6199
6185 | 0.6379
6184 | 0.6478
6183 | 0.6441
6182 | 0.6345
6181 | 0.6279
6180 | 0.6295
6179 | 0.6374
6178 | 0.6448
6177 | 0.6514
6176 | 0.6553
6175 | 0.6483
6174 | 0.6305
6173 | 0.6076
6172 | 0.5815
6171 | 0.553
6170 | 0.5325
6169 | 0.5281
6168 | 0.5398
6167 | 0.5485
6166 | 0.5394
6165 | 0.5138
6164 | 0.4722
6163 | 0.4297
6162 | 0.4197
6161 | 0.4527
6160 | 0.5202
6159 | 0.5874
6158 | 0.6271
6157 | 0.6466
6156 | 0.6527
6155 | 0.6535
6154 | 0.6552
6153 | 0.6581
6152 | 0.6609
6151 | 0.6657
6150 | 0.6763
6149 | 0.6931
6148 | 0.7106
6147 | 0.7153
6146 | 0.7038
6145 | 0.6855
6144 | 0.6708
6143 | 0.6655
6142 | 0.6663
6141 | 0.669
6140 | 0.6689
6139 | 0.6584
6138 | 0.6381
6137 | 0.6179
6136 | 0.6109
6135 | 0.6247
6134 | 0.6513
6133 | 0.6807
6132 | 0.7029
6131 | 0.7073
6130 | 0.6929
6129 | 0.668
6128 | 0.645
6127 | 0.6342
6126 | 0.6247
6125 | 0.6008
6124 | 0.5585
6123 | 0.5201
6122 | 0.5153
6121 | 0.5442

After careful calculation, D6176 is 1.1 angstroms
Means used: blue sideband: 0.669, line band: 0.609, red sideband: 0.589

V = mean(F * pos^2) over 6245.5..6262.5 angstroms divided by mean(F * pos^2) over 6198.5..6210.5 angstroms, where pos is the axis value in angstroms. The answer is 0.97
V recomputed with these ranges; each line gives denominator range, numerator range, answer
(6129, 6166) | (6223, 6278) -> 0.95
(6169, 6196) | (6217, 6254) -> 0.95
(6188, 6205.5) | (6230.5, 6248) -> 0.95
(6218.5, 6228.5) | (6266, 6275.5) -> 1.07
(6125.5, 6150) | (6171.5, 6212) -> 0.94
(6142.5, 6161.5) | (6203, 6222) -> 0.93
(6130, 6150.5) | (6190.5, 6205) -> 0.92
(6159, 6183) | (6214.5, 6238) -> 1.01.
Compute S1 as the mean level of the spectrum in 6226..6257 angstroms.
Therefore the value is 0.577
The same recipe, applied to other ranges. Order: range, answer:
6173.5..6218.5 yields 0.611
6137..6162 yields 0.645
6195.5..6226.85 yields 0.593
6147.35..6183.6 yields 0.599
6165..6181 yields 0.594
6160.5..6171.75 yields 0.504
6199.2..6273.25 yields 0.584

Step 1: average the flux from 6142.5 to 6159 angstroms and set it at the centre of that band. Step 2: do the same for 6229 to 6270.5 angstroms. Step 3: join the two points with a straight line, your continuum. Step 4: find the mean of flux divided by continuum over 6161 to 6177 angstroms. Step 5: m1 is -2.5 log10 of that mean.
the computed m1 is 0.19 mag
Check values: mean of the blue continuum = 0.669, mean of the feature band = 0.547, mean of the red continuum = 0.579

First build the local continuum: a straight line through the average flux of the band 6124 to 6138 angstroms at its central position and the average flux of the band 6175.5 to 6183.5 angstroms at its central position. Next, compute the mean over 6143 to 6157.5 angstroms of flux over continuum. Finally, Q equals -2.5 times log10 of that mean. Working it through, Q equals -0.049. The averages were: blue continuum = 0.647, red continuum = 0.641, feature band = 0.675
